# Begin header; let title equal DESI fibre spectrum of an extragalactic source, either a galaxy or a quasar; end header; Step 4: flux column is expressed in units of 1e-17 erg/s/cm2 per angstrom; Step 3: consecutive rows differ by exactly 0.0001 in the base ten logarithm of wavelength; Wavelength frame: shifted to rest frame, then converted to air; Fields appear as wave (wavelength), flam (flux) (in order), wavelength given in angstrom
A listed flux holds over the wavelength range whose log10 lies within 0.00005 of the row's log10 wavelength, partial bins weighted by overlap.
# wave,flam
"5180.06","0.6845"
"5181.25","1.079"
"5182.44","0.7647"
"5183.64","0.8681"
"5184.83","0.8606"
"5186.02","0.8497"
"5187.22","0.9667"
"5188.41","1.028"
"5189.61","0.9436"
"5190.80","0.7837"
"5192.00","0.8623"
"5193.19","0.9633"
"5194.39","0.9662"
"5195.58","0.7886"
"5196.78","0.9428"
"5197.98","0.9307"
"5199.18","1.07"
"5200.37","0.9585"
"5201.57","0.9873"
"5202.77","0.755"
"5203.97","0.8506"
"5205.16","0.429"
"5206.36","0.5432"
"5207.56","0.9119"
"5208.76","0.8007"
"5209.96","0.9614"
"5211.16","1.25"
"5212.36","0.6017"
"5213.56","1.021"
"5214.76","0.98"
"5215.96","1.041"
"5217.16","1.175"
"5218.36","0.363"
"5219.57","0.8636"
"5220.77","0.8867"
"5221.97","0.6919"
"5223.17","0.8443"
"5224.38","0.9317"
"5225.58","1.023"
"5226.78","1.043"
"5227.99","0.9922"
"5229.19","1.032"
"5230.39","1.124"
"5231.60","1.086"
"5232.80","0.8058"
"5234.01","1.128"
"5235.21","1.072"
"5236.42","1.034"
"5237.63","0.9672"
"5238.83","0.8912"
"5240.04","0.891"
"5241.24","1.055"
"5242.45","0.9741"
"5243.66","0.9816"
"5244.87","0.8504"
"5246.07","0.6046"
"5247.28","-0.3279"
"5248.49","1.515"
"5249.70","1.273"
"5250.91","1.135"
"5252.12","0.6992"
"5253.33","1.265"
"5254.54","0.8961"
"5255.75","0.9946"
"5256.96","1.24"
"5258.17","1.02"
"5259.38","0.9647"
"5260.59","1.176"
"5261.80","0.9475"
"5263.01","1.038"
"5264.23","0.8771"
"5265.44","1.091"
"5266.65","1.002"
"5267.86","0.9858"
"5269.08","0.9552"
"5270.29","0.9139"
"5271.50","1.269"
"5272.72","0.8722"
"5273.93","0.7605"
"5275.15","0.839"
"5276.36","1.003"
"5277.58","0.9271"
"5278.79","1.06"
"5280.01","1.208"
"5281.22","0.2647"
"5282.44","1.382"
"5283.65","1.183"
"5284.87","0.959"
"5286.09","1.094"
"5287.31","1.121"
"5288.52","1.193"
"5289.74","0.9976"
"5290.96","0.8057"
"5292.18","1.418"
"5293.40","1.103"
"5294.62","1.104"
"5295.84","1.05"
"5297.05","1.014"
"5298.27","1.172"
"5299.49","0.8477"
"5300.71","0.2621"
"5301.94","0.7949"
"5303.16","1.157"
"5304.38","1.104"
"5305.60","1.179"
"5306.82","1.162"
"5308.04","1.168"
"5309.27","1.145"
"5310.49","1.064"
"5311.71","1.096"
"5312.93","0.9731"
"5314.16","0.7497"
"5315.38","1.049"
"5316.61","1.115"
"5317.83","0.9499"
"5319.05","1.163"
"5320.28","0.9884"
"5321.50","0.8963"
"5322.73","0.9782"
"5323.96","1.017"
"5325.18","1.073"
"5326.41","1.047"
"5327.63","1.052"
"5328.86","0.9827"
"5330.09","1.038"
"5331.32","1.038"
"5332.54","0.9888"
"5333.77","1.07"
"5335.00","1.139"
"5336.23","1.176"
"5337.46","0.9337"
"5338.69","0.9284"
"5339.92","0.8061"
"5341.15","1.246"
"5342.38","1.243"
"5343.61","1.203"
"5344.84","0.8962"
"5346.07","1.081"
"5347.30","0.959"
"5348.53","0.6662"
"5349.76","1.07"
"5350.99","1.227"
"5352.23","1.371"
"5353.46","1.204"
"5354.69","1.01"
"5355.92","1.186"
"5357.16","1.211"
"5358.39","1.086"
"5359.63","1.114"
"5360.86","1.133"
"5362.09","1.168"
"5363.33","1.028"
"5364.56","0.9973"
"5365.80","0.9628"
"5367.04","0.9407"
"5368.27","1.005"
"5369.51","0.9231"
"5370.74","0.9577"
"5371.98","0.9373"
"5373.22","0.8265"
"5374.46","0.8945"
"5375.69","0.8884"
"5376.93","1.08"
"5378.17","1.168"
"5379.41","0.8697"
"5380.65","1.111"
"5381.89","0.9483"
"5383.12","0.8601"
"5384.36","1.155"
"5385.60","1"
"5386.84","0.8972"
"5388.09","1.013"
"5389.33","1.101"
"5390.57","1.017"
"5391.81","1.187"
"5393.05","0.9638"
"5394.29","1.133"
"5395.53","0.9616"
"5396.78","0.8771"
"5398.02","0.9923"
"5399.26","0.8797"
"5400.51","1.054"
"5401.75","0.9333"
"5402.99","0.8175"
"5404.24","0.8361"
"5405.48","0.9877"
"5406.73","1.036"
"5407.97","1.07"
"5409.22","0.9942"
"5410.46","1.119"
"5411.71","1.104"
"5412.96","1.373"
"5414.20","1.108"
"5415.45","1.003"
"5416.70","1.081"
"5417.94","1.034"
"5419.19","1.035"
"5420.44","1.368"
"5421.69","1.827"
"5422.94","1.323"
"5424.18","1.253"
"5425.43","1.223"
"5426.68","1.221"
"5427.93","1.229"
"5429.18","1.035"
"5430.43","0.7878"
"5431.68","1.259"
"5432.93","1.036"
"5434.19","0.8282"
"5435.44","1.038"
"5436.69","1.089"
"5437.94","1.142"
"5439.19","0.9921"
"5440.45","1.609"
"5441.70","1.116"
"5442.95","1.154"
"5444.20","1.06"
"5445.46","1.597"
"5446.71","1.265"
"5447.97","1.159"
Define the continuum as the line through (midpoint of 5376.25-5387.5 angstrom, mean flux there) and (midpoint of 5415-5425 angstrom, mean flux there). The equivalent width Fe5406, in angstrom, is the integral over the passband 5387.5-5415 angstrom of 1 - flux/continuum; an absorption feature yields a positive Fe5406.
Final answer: 2.5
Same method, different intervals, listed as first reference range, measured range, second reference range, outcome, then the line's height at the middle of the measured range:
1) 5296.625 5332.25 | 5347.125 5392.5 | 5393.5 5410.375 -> -2.1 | 0.986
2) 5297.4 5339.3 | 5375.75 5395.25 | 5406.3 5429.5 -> 1.7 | 1.13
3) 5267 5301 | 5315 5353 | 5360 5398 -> -1.7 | 1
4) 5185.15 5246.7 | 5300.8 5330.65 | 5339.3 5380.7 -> -0.7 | 1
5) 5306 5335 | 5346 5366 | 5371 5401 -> -1.5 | 1.01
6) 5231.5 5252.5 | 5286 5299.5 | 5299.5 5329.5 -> -1.5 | 0.979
